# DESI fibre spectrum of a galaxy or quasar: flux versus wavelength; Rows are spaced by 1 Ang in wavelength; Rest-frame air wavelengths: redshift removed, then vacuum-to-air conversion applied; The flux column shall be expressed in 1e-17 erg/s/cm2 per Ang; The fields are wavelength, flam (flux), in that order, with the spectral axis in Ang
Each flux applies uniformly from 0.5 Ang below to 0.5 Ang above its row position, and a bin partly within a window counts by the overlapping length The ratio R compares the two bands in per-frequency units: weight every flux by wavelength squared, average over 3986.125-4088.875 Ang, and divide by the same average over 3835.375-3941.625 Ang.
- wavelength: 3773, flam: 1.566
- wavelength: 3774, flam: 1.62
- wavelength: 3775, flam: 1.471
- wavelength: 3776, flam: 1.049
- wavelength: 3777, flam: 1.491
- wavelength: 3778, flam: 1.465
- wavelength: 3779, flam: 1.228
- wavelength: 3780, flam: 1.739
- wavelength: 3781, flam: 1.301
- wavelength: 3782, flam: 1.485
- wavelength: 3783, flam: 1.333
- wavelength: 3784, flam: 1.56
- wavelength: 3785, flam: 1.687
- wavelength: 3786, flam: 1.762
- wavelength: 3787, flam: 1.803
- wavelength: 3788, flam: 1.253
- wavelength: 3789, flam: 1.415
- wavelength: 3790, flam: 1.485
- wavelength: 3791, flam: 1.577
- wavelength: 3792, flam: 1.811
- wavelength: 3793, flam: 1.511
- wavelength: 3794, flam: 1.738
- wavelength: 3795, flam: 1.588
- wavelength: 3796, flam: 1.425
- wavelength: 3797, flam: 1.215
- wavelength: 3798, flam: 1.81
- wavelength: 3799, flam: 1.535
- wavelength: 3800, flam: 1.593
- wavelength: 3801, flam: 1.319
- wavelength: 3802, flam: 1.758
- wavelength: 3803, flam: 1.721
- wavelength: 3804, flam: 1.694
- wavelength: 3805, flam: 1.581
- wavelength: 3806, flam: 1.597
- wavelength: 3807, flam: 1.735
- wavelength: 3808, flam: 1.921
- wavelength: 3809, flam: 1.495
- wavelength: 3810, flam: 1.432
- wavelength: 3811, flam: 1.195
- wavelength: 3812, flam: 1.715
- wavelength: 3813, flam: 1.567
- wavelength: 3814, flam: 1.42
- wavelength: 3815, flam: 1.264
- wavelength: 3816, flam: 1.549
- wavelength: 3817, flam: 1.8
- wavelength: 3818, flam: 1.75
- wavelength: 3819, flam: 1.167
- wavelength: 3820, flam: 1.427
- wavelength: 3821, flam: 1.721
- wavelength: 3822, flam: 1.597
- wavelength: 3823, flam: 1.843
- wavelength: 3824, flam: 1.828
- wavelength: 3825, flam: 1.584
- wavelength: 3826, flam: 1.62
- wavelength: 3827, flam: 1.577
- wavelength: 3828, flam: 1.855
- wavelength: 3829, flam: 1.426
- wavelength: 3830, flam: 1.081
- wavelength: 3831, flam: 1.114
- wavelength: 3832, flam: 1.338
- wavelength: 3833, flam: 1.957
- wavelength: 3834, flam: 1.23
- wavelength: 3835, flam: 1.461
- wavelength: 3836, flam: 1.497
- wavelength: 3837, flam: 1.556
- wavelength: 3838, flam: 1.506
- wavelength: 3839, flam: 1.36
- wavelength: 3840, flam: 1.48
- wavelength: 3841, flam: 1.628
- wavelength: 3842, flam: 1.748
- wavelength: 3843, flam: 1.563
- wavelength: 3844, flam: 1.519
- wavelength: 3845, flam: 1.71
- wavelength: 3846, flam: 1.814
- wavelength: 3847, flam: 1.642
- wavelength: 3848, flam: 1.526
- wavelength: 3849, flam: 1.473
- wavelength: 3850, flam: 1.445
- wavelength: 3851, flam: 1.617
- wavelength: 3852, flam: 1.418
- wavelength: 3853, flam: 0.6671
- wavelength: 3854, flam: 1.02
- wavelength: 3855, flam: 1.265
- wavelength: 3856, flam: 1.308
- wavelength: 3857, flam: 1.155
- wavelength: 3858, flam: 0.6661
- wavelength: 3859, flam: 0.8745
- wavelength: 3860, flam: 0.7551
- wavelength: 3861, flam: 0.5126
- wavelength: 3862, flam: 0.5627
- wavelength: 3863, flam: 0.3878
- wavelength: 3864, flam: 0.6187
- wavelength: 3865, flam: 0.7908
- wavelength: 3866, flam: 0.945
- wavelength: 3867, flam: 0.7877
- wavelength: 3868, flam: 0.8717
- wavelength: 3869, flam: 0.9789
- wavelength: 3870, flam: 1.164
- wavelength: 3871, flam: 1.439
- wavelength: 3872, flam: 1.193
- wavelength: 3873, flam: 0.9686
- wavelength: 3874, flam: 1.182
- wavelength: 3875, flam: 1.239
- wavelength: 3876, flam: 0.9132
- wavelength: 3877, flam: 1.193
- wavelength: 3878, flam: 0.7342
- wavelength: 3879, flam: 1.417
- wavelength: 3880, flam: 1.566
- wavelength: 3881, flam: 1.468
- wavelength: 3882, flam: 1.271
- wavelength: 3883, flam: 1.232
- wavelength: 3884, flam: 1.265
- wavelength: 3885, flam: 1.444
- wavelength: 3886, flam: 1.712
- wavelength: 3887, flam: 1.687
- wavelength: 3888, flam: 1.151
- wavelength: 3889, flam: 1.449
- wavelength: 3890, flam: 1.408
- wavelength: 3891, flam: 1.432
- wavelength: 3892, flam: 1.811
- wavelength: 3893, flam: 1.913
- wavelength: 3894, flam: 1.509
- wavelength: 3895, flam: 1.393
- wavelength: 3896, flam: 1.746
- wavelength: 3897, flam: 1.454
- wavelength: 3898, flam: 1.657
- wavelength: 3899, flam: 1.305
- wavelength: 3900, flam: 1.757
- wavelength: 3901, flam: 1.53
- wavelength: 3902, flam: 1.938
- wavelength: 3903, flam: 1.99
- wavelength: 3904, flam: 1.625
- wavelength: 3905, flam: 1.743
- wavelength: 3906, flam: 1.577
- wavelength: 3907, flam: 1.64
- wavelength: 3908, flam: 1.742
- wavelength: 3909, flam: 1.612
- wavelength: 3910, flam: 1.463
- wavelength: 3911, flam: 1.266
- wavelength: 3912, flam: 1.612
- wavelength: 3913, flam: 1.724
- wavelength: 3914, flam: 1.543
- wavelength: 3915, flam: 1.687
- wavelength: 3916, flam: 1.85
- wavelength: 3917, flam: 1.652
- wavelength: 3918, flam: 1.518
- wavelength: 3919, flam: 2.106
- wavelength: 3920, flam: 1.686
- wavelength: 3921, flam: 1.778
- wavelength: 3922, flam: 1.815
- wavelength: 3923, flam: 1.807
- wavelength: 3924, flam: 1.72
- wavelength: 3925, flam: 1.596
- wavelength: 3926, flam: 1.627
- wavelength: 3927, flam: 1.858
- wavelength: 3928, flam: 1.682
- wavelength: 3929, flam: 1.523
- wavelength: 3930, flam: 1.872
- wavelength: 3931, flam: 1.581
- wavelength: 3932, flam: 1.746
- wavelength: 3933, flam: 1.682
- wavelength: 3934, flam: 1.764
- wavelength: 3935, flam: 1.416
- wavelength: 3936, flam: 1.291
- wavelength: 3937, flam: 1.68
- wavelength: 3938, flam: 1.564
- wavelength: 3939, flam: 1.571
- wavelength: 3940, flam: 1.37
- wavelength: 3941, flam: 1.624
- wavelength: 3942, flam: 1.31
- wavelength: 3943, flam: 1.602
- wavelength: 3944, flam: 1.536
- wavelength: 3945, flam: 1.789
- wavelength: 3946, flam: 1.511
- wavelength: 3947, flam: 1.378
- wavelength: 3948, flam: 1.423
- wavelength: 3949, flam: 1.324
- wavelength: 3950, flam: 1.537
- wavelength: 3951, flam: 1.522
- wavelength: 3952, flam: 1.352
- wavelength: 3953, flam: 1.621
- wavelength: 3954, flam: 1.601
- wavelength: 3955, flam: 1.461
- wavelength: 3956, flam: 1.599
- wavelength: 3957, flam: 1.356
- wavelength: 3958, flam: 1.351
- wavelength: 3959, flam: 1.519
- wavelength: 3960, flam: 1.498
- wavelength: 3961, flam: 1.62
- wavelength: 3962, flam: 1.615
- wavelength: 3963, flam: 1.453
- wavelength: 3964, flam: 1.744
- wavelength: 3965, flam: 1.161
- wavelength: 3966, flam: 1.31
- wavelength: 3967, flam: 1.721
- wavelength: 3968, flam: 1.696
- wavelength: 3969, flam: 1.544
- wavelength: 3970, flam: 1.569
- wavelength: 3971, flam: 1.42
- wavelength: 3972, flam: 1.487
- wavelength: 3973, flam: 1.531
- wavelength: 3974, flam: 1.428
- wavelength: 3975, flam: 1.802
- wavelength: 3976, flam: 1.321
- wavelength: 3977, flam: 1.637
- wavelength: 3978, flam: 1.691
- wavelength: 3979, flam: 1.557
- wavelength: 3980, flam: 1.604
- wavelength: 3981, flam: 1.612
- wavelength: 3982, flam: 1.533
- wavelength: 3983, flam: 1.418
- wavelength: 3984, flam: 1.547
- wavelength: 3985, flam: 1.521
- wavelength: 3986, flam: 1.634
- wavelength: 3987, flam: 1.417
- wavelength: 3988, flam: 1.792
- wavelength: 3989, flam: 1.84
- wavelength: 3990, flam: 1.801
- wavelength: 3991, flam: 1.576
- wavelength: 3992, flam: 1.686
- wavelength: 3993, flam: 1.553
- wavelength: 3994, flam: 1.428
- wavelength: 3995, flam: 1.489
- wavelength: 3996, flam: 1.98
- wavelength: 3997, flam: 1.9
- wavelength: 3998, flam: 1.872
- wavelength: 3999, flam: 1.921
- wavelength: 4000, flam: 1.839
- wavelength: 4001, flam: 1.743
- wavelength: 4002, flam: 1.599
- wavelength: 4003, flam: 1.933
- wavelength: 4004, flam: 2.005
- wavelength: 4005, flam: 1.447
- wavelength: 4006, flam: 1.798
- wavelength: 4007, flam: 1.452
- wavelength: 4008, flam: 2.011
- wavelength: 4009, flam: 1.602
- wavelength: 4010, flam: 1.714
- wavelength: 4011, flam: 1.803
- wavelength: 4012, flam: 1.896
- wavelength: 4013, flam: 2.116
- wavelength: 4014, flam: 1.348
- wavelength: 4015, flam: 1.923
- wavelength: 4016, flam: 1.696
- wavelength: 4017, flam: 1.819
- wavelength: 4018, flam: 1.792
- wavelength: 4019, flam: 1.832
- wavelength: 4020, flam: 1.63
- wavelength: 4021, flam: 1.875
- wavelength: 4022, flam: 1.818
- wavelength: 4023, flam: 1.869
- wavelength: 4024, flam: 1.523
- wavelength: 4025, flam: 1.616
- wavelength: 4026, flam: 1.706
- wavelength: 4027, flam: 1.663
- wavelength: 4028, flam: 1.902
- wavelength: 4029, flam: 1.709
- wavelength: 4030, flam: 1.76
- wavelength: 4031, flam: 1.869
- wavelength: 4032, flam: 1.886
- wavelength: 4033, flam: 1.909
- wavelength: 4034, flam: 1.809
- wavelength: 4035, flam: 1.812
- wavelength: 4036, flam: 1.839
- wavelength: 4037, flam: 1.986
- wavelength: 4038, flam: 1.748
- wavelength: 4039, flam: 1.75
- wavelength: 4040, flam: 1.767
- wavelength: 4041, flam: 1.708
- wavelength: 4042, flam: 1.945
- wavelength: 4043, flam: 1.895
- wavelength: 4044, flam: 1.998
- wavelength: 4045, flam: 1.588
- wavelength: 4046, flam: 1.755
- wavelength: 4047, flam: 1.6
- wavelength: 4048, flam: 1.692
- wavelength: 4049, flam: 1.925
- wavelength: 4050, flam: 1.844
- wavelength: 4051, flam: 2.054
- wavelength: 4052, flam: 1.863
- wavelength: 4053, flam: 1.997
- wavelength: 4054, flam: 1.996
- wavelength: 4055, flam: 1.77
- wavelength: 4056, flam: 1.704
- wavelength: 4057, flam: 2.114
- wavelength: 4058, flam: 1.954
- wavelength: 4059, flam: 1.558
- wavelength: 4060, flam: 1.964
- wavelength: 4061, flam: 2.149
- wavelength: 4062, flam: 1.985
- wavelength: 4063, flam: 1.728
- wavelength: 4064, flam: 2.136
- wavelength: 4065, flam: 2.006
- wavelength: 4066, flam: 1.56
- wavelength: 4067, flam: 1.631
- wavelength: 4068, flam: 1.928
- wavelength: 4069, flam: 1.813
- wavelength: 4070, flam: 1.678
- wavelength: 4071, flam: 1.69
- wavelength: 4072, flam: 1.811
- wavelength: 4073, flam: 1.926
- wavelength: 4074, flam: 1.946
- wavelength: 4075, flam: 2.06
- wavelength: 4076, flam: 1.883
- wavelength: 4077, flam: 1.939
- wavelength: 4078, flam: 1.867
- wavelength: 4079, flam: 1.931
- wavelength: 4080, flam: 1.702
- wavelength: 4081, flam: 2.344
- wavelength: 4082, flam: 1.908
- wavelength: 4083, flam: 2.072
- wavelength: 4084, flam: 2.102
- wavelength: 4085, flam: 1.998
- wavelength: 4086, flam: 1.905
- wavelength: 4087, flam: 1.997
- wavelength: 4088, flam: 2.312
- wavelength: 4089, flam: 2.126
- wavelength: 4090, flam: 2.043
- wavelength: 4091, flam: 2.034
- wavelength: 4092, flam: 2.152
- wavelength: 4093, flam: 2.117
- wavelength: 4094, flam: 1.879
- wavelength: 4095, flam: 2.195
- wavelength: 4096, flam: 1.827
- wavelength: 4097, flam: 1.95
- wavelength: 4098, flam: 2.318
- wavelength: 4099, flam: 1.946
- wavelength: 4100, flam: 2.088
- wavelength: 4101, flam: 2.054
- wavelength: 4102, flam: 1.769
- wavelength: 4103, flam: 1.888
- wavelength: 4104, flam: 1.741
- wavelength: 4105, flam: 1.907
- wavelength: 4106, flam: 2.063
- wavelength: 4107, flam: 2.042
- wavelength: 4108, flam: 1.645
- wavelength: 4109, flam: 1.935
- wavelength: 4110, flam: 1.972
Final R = 1.37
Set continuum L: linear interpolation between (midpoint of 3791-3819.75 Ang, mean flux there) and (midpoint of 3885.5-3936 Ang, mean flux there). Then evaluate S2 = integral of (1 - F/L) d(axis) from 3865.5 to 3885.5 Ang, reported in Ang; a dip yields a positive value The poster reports 5.6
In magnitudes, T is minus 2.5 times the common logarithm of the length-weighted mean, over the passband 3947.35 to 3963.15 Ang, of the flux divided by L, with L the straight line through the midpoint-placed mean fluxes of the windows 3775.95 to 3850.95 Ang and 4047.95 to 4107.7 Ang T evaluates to 0.180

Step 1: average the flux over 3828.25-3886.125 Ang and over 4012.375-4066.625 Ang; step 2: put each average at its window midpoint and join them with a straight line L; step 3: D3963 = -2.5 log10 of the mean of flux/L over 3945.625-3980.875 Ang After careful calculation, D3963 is 0.044 mag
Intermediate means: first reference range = 1.24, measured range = 1.51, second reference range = 1.82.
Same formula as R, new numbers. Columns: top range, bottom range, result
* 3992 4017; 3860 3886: 1.78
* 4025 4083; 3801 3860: 1.40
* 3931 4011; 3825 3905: 1.25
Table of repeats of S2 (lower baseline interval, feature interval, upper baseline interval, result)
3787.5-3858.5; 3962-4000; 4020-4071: 2.8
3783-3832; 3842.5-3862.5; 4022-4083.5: 4.8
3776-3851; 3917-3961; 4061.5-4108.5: 3.7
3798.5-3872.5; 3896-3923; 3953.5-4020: -2.9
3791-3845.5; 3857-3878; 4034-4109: 9.3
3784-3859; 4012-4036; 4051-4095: 1.0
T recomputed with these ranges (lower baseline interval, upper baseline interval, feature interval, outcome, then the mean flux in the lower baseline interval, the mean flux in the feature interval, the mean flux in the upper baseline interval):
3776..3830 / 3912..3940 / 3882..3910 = 0.047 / 1.56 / 1.57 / 1.67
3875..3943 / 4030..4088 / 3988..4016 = 0.007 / 1.57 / 1.75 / 1.88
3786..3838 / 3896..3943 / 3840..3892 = 0.293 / 1.55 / 1.22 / 1.64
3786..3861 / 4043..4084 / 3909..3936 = -0.013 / 1.49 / 1.67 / 1.88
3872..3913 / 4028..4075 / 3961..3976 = 0.083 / 1.47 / 1.53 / 1.85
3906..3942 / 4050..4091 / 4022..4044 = 0.034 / 1.64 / 1.8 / 1.93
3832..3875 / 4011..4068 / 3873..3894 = -0.038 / 1.22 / 1.37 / 1.82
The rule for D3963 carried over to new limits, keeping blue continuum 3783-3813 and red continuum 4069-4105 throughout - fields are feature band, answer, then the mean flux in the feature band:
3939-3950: 0.191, 1.49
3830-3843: 0.109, 1.48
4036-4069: 0.043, 1.85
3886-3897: 0.103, 1.55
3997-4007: 0.044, 1.78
